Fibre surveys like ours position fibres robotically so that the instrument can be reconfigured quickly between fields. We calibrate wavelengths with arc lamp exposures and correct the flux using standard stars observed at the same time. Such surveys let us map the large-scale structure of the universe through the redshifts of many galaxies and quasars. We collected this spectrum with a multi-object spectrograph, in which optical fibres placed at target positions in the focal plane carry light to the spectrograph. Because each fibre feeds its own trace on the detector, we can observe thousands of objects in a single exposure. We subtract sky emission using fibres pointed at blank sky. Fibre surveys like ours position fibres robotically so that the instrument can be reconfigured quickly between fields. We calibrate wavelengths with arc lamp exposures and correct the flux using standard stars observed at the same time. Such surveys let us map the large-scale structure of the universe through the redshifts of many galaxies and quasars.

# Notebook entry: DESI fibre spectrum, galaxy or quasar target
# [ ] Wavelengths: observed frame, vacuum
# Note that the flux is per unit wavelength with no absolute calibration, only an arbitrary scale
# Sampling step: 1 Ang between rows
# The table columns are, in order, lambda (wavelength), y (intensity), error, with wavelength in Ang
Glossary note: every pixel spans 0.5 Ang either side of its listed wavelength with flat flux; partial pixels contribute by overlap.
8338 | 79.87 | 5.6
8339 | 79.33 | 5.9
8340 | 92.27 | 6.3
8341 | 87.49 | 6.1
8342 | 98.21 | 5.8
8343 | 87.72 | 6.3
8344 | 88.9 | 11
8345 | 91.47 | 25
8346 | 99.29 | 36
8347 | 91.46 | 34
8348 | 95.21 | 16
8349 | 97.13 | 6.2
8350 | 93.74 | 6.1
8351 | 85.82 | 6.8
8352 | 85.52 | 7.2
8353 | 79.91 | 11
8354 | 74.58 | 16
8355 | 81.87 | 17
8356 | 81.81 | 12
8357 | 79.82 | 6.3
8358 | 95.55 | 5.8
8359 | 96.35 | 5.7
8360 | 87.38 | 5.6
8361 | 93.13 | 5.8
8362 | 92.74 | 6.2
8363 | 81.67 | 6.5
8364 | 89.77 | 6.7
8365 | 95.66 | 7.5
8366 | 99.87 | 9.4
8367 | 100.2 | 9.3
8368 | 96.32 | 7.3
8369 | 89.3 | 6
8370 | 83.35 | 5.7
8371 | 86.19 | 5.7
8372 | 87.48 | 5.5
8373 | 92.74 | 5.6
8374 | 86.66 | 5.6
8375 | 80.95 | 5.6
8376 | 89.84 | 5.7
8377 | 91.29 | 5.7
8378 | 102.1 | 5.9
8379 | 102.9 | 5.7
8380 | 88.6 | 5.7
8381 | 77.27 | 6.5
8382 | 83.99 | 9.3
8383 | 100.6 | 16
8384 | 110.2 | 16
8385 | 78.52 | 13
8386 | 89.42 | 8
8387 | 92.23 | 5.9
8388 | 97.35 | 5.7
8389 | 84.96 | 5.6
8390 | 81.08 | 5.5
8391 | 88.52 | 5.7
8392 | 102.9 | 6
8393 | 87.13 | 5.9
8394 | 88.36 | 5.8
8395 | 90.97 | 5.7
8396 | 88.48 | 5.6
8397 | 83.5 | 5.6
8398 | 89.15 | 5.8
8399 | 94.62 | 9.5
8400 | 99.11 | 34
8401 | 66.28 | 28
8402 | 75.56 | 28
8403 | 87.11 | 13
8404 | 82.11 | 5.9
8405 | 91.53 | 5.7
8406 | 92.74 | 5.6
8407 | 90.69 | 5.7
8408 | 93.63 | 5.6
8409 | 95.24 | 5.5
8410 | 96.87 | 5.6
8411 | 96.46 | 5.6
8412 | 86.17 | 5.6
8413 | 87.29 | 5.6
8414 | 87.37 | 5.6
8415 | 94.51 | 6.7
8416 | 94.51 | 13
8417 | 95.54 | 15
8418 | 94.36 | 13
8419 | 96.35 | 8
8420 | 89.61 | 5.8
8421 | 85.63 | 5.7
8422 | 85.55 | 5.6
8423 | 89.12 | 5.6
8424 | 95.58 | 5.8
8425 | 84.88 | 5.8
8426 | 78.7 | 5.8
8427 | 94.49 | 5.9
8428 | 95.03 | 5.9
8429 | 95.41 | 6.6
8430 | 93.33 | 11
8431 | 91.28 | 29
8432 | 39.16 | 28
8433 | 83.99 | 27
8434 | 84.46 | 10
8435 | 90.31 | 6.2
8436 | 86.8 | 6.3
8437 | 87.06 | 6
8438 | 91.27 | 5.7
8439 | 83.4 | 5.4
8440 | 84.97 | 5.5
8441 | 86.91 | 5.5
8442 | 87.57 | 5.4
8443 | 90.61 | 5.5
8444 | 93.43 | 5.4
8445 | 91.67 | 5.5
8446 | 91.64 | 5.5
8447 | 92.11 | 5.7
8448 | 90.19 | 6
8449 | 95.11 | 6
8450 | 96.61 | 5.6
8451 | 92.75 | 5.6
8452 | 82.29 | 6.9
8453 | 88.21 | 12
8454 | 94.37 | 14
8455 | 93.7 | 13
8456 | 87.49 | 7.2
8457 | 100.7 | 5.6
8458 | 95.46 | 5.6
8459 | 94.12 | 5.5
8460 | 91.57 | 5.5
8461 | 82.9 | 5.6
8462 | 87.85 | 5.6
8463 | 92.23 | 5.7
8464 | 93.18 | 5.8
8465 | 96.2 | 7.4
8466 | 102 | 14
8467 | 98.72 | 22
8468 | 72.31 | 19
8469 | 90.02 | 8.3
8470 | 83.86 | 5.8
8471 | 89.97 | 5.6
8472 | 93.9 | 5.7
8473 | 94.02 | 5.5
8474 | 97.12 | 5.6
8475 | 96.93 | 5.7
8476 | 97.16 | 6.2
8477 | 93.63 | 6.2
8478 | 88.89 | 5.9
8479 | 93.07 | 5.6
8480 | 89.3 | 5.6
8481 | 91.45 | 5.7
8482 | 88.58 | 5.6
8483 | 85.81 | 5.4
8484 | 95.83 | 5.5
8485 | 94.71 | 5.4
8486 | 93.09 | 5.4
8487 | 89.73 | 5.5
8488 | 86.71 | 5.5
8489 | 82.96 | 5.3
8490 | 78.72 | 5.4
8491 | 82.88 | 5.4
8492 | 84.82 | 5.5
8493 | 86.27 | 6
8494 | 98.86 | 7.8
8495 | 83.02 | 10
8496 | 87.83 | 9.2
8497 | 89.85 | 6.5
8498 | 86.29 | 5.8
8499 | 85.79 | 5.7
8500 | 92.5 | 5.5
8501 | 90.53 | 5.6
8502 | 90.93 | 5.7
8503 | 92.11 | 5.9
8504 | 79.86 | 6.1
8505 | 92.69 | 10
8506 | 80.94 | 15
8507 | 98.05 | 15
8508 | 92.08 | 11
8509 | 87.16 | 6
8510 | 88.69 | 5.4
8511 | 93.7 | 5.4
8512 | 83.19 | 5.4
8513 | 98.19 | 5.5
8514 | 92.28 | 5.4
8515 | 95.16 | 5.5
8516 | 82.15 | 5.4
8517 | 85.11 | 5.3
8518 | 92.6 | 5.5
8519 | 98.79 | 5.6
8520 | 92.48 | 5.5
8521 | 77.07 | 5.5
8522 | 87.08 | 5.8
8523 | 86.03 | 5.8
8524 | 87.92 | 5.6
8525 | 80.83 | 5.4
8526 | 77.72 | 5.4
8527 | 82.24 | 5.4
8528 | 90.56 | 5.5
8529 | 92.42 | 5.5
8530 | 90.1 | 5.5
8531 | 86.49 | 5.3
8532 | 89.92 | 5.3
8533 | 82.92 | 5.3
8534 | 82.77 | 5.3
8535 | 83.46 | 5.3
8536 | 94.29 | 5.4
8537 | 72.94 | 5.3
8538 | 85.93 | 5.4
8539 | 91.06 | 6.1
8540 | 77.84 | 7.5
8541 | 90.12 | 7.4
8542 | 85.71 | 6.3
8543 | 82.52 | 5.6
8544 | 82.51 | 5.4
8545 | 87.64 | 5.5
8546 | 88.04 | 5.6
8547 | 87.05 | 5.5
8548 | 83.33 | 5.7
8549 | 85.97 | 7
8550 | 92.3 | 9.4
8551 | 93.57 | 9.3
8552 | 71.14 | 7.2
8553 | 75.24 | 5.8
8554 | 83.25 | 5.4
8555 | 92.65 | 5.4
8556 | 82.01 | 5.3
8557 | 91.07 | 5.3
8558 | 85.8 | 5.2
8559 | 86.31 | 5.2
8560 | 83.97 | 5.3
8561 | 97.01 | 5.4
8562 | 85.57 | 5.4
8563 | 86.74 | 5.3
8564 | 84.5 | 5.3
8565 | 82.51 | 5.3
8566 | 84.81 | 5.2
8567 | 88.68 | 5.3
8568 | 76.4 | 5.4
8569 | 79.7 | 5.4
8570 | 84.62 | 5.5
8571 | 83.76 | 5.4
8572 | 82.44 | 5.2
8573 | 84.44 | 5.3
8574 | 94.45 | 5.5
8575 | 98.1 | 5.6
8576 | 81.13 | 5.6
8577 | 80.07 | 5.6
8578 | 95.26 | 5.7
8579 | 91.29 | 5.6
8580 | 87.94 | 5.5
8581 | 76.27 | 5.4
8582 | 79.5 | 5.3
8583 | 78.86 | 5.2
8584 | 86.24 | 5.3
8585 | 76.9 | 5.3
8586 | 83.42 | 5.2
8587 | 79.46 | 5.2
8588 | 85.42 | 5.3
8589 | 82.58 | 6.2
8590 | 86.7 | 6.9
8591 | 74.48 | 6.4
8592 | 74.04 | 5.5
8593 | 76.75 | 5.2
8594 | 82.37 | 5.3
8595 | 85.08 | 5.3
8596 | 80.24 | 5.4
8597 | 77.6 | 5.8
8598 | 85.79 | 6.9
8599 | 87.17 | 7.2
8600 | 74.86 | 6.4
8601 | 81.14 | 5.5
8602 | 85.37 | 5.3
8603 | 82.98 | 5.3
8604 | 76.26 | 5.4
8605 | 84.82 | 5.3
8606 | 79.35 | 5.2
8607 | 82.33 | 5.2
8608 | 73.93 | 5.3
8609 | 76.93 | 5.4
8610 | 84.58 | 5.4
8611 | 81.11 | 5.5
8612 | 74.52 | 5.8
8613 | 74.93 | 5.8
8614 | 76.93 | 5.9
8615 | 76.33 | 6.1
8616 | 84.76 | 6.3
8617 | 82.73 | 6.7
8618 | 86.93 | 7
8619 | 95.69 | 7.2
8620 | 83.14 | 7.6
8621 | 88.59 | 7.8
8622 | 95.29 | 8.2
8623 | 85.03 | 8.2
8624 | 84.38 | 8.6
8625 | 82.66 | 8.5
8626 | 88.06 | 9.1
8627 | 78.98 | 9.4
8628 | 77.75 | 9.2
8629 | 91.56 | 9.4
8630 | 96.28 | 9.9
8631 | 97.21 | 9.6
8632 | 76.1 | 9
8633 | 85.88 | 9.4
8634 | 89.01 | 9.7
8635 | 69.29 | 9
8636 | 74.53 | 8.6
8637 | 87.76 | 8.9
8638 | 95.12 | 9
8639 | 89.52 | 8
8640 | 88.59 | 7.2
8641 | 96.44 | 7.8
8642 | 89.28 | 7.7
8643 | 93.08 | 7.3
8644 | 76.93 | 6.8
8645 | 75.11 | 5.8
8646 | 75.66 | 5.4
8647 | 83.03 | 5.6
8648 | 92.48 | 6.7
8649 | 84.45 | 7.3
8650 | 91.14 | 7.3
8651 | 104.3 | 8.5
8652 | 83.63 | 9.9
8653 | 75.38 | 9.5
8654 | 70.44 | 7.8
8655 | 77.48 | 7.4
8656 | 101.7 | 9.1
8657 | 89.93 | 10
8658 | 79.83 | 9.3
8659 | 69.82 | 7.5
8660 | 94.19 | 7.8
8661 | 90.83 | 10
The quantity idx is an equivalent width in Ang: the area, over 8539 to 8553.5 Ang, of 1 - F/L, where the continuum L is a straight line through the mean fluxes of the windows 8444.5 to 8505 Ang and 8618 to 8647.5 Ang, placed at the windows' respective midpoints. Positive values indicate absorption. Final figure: 0.6 Ang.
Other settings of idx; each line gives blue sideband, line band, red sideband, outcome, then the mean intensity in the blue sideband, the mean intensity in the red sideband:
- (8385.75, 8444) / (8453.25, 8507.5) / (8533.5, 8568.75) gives -2.12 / 88.6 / 85.2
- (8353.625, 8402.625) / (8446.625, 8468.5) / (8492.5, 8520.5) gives -0.52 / 89.4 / 89.9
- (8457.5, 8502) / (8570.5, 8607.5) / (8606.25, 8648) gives 1.24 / 90.2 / 84.1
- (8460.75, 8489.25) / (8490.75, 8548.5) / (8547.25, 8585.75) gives 0.52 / 91.3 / 85.1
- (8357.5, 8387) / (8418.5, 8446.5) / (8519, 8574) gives 0.60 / 91.4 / 85.5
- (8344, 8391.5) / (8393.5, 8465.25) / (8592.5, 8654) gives -0.71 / 90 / 83.8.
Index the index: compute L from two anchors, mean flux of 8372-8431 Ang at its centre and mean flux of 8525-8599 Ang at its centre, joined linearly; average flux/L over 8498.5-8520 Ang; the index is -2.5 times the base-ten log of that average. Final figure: -0.046 mag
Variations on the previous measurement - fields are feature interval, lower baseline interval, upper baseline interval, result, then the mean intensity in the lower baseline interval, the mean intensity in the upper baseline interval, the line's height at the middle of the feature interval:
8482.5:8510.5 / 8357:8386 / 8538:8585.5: -0.02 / 91.2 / 85.2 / 87.3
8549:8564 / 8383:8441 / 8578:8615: -0.04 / 88.9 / 80.9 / 82.6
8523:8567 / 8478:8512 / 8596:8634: 0.01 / 88.8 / 83.2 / 86.5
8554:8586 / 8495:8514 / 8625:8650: 0.03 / 89.4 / 85.6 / 87.5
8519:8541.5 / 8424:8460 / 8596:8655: 0.01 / 89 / 83.8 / 86.5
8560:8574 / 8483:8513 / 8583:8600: -0.02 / 88.7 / 81.2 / 83.2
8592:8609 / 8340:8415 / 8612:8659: 0.07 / 89.9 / 85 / 85.7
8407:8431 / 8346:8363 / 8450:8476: -0.01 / 88.4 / 91.9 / 90.5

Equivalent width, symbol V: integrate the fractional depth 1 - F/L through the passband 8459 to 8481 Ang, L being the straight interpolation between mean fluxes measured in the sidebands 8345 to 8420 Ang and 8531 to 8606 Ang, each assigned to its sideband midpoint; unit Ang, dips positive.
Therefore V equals -1.1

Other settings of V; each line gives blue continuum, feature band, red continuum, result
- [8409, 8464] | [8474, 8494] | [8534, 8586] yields -0.5 Ang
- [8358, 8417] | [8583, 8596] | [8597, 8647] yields 0.5 Ang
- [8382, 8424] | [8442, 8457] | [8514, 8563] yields -0.5 Ang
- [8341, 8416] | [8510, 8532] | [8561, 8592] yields -0.6 Ang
